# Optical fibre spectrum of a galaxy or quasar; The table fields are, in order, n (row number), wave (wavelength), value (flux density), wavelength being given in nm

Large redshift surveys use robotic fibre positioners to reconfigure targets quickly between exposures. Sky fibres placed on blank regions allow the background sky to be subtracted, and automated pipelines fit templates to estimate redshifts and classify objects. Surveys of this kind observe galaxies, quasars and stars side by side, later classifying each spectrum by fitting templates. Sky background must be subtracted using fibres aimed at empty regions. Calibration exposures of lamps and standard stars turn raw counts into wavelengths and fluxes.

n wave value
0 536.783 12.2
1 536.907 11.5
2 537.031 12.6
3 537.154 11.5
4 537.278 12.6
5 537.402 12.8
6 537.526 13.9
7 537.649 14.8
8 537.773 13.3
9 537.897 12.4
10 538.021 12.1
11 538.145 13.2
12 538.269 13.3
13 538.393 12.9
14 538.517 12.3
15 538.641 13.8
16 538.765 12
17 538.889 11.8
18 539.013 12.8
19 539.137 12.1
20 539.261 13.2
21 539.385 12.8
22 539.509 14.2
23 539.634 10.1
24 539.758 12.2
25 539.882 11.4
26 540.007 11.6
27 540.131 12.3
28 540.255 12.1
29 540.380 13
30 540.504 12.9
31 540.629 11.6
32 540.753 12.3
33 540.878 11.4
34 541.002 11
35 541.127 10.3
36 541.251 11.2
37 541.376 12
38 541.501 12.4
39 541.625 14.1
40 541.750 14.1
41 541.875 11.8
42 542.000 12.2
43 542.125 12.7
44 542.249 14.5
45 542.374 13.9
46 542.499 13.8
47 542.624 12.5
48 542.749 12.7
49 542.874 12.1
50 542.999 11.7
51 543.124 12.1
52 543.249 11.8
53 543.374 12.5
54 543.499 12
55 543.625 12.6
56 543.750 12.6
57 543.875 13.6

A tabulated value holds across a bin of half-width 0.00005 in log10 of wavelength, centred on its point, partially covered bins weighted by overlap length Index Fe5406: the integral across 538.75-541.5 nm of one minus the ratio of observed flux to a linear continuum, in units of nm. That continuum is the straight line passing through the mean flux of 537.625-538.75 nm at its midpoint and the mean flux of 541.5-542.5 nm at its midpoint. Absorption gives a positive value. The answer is 0.24 nm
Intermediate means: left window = 13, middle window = 12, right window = 13.3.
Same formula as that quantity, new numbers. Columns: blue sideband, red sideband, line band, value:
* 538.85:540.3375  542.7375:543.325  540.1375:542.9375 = -0.082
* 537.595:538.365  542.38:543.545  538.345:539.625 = 0.032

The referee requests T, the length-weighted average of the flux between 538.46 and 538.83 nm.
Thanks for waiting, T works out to 12.7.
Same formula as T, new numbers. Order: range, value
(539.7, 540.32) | 11.9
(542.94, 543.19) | 11.9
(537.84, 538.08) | 12.2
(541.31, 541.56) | 12.2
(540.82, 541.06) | 11.2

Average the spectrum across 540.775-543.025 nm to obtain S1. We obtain 12.5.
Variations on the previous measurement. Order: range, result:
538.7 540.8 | 12.3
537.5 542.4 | 12.5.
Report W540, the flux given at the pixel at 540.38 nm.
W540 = 13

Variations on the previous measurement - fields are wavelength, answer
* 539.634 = 10.1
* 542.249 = 14.5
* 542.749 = 12.7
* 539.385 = 12.8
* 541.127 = 10.3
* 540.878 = 11.4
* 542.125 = 12.7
